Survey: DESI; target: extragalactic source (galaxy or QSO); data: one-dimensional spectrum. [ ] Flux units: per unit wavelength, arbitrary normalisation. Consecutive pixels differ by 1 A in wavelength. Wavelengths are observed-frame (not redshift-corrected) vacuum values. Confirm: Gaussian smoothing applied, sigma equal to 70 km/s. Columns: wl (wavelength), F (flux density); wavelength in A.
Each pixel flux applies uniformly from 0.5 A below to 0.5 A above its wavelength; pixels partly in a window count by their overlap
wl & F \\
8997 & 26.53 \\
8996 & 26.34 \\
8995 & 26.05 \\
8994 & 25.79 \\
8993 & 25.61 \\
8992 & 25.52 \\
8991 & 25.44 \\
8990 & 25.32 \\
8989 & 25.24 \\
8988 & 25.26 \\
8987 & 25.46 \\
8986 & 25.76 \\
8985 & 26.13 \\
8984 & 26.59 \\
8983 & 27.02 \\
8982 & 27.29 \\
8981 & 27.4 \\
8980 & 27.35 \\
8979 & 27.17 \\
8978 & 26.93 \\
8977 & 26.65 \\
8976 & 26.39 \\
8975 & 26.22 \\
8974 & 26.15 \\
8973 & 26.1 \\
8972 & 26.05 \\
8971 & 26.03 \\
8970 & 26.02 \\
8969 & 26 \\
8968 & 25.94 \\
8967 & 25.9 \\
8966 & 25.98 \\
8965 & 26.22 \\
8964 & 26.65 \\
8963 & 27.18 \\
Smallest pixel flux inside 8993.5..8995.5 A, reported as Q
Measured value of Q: 25.79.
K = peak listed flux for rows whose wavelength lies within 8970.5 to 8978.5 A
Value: 26.93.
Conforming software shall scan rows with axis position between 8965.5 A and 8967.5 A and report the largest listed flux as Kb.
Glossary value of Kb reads 25.98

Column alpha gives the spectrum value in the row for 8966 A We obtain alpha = 25.98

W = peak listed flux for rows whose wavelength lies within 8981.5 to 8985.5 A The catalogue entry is 27.29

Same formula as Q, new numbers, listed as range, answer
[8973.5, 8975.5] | 26.15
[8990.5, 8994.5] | 25.44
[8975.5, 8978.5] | 26.39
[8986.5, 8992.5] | 25.24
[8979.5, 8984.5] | 26.59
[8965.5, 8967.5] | 25.9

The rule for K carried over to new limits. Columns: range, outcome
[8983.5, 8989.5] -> 26.59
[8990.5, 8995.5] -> 26.05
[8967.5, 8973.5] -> 26.1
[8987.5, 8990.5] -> 25.32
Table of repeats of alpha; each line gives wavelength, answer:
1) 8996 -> 26.34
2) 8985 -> 26.13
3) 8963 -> 27.18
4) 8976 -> 26.39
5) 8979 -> 27.17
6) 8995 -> 26.05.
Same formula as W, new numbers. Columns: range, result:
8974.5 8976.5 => 26.39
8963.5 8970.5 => 26.65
